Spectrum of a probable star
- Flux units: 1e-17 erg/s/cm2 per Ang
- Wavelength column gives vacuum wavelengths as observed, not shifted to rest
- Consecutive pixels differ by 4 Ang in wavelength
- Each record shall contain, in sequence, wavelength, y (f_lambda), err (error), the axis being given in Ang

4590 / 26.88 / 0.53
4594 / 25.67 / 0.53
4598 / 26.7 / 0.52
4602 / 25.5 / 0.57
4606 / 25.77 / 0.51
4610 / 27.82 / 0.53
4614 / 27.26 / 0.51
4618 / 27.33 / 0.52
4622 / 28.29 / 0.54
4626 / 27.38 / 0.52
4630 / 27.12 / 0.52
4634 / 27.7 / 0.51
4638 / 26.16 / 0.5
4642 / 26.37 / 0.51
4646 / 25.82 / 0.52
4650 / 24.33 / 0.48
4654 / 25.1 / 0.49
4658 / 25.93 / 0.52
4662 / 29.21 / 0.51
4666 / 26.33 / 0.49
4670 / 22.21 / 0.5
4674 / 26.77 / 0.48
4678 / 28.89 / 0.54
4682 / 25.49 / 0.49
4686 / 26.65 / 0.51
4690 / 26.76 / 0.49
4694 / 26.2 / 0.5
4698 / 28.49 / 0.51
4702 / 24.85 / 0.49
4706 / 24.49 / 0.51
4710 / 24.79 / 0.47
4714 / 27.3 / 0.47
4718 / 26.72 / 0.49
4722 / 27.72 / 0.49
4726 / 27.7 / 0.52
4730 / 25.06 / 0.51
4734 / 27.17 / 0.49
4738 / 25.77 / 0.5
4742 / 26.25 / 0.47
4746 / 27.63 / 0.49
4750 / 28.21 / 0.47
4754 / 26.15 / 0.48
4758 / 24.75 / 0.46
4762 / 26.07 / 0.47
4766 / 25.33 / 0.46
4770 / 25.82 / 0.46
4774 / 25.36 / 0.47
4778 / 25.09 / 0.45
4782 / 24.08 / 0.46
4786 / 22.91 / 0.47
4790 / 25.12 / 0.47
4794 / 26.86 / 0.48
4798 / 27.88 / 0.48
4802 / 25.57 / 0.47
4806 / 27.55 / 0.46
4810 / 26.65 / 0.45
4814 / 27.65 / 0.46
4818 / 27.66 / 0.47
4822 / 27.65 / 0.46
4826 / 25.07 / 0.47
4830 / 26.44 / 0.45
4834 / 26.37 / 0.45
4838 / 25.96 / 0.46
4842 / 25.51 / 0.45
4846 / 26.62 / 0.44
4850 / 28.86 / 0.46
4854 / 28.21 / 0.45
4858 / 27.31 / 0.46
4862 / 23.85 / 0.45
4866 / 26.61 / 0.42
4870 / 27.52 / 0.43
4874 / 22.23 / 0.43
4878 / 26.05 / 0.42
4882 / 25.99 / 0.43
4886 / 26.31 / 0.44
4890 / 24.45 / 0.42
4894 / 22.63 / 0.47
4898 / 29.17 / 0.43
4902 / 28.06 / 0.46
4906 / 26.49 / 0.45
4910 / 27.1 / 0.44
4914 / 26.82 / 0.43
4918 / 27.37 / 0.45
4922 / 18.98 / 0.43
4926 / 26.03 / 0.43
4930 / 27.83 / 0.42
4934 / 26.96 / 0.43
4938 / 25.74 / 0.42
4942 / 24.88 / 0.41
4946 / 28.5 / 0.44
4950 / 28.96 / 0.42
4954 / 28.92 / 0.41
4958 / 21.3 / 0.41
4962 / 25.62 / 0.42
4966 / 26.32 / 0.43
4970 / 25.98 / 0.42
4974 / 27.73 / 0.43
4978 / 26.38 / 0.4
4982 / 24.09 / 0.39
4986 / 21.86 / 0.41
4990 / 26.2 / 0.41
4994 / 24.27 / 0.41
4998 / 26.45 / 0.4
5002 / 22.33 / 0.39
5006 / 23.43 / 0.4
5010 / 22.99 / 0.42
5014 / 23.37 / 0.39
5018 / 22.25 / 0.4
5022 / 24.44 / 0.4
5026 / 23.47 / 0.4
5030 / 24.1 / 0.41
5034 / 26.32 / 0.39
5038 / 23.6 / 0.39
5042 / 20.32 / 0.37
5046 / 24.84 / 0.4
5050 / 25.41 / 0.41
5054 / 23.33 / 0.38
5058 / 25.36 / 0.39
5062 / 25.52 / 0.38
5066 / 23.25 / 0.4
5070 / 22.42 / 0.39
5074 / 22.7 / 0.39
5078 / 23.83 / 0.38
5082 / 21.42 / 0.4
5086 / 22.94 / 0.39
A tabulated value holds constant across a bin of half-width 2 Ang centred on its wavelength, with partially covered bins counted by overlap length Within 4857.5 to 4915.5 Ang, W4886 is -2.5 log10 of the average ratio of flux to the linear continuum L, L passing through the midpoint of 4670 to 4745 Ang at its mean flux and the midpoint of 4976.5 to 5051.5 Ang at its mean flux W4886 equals -0.04 mag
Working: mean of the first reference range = 26.4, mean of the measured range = 26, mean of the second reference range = 24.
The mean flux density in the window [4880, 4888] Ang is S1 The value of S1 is 26.1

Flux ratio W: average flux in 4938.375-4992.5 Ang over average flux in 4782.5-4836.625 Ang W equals 1.0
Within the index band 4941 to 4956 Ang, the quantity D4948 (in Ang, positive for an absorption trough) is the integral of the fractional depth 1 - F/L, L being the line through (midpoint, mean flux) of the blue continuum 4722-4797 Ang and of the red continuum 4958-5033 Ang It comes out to -2.0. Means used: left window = 25.9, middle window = 28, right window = 24.5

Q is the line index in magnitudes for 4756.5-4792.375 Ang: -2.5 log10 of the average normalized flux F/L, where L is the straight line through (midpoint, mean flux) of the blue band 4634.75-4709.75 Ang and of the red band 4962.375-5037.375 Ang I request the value 0.03 mag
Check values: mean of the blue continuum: 26.1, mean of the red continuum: 24.6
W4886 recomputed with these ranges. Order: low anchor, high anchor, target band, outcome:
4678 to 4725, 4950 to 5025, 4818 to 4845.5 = -0.03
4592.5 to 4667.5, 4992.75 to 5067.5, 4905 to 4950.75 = -0.07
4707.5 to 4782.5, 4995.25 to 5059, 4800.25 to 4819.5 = -0.06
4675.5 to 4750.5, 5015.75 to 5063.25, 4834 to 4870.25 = -0.05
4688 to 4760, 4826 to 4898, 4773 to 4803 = 0.04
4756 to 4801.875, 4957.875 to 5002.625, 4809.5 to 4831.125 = -0.06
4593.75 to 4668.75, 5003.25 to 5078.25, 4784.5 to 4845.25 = -0.04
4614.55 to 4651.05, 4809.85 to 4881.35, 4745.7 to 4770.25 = 0.02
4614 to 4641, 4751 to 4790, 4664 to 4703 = 0.01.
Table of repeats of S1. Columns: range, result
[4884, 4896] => 24.5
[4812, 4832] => 26.9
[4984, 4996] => 24.1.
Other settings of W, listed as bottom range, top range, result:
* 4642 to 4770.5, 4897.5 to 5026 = 0.97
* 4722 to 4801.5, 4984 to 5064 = 0.92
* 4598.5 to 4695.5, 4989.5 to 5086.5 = 0.90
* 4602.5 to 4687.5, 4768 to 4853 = 0.99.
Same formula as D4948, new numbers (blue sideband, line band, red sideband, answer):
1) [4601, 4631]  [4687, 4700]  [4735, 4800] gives -0.3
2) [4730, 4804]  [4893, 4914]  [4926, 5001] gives -0.8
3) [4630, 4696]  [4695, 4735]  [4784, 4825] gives -0.1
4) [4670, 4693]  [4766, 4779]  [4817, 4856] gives 0.6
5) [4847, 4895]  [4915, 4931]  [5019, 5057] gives 0.2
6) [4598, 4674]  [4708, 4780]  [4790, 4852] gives 1.0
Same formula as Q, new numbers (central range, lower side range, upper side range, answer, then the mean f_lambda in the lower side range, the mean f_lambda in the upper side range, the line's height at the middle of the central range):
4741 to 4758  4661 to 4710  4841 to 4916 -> -0.023 mag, 26.2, 26.3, 26.3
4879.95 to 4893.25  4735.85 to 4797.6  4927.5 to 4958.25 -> 0.052 mag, 25.8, 26.9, 26.6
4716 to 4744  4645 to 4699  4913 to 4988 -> -0.019 mag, 26.3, 25.8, 26.2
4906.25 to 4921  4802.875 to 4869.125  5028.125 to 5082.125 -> -0.032 mag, 26.7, 23.8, 25.7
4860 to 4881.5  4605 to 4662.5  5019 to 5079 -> -0.008 mag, 26.7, 23.9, 25.1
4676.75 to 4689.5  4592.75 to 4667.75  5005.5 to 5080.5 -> -0.025 mag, 26.6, 23.7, 26.3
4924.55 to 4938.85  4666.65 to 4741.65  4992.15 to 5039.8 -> -0.092 mag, 26.3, 23.9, 24.6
